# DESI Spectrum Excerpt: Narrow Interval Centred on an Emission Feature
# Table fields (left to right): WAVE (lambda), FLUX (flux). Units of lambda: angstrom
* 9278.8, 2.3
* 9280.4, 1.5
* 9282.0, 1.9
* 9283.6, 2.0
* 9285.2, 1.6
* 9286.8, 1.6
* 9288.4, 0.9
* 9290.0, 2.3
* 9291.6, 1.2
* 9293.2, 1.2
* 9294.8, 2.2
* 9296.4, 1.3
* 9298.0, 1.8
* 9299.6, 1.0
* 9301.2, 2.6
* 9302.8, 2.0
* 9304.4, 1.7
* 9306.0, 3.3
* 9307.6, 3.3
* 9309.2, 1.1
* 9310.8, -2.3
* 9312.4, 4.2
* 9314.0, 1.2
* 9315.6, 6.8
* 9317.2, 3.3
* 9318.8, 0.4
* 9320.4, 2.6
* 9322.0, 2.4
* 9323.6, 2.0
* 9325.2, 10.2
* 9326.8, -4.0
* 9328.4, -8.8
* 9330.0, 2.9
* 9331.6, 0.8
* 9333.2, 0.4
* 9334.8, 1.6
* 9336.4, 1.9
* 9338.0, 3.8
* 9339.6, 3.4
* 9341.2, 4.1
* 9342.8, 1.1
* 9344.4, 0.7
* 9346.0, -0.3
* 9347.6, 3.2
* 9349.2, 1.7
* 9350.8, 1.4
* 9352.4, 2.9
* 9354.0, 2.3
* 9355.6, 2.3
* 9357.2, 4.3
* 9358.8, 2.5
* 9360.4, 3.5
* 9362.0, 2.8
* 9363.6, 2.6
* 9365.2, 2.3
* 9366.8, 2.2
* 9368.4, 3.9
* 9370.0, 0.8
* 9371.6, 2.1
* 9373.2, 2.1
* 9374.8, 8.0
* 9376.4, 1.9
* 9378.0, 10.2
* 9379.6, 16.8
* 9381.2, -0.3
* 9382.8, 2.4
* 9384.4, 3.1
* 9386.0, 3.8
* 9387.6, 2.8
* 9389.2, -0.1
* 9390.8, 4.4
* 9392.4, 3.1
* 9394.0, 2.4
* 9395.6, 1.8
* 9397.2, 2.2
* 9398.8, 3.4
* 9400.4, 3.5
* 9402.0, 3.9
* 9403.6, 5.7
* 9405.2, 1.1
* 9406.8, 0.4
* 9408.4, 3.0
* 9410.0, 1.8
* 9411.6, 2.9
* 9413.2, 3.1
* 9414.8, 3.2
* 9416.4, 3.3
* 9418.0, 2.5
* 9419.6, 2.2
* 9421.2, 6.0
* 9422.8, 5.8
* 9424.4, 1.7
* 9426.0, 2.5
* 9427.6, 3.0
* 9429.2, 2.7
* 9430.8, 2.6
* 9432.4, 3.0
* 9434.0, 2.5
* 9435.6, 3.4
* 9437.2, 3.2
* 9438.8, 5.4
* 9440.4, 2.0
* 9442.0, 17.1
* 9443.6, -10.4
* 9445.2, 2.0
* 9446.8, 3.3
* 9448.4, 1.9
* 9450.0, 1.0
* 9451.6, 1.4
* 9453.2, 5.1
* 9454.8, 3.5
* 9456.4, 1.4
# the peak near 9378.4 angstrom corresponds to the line Mg II 2798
